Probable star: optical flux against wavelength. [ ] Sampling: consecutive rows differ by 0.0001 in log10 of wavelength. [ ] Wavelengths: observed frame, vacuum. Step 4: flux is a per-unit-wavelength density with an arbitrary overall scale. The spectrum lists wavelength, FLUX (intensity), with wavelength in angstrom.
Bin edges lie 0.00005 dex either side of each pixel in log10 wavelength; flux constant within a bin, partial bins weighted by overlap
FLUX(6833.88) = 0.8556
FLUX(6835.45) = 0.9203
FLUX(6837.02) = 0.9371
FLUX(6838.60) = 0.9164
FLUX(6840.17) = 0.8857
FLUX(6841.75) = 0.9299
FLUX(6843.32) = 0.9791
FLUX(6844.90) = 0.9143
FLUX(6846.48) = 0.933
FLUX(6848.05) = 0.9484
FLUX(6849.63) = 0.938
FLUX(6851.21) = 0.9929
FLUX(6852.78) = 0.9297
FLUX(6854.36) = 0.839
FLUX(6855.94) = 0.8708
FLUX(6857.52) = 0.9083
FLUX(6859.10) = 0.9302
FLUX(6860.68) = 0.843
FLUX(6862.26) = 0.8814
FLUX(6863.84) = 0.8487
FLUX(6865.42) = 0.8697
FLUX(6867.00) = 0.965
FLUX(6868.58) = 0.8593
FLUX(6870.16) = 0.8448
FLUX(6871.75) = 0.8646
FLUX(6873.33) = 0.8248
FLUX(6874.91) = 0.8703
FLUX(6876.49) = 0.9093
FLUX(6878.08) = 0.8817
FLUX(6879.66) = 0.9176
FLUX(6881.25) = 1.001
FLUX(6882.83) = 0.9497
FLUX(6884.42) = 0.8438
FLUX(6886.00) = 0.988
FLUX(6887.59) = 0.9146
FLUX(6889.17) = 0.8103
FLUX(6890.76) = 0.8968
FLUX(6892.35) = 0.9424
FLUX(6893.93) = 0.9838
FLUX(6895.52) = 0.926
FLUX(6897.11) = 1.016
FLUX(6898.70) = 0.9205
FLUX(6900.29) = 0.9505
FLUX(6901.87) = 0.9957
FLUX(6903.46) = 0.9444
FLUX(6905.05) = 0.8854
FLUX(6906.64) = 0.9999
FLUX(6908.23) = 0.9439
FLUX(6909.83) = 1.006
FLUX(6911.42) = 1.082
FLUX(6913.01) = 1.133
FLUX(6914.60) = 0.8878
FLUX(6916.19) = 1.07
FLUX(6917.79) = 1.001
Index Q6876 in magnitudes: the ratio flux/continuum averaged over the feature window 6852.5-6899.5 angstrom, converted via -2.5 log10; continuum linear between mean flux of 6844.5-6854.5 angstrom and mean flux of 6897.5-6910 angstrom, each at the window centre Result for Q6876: 0.05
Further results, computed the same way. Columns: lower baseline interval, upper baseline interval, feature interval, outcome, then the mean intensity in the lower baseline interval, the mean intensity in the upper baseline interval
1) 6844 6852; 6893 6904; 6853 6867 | 0.08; 0.946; 0.963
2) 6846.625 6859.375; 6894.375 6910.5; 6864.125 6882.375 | 0.05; 0.92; 0.959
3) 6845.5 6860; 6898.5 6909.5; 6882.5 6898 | 0.02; 0.92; 0.952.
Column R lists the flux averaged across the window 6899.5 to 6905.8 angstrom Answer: 0.946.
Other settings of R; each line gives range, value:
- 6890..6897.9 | 0.953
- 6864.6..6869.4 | 0.898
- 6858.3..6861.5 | 0.886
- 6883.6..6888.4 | 0.916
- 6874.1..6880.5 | 0.895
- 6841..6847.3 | 0.94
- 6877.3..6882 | 0.933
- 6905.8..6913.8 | 1.03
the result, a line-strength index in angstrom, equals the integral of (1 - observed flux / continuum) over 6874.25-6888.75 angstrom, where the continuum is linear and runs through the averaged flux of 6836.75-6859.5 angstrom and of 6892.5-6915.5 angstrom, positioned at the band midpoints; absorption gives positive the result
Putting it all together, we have 0.57 angstrom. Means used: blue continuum 0.923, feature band 0.917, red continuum 0.977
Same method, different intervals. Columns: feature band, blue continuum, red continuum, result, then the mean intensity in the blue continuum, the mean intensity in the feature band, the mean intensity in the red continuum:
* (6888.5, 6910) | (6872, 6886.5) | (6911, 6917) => 0.88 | 0.907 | 0.943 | 1.04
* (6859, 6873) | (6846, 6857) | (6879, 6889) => 0.76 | 0.921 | 0.874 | 0.928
